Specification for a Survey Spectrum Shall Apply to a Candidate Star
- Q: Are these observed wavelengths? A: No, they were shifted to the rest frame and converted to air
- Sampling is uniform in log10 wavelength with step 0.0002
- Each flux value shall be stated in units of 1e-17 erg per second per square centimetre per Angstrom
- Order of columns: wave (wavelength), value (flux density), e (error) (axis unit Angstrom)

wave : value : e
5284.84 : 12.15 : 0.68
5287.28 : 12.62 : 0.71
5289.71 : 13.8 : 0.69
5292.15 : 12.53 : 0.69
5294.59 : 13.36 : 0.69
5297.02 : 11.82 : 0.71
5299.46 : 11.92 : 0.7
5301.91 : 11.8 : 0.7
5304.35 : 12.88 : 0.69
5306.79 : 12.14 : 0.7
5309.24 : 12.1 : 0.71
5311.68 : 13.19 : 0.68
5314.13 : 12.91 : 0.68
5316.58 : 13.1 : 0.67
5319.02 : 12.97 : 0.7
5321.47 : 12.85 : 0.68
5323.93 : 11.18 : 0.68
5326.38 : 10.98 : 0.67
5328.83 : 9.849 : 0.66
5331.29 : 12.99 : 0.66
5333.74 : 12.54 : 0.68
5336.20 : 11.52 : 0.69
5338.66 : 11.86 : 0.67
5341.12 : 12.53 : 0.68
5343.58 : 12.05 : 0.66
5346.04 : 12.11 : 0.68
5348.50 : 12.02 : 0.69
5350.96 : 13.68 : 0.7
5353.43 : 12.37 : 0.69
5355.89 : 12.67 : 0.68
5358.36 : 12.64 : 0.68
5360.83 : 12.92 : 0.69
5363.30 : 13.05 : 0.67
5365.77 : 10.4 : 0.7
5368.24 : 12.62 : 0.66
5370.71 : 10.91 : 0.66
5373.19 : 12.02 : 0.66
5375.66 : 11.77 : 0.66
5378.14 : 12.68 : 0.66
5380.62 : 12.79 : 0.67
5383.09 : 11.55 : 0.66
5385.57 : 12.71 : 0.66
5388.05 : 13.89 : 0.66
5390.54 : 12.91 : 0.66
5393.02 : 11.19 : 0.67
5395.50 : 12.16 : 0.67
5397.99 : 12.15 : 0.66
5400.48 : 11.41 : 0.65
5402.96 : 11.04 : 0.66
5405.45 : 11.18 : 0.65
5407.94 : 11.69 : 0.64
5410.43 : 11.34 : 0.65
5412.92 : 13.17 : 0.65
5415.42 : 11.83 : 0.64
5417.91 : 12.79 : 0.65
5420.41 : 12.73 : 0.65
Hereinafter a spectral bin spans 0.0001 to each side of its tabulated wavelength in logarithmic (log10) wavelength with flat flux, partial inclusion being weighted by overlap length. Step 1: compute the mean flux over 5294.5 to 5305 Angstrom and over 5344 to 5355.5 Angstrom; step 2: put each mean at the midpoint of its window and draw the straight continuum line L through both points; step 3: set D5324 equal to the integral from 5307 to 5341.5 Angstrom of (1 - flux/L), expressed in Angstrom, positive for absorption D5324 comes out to 0.5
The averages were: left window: 12.2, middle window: 12.2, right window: 12.5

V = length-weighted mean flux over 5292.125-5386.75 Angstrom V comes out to 12.3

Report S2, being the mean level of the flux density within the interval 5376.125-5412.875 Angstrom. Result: 12.1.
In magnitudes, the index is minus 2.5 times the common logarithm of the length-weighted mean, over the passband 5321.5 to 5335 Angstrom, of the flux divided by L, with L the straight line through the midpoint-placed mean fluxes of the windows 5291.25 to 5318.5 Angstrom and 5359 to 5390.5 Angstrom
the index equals 0.08 mag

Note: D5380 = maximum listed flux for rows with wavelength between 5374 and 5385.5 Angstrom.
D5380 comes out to 12.79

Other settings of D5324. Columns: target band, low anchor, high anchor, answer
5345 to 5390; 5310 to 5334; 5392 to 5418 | -1.5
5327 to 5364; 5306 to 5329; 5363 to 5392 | -0.2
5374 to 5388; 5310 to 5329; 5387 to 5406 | -0.4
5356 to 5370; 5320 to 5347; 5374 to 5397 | -0.2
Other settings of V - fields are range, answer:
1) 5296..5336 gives 12.2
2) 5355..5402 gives 12.2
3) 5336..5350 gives 12.1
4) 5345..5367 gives 12.4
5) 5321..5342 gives 11.8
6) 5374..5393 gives 12.5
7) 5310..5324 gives 12.8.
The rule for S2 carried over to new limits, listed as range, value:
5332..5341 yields 12.1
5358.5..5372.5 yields 12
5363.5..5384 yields 11.9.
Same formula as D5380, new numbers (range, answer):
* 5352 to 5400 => 13.89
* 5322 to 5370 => 13.68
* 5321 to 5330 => 12.85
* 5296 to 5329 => 13.19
